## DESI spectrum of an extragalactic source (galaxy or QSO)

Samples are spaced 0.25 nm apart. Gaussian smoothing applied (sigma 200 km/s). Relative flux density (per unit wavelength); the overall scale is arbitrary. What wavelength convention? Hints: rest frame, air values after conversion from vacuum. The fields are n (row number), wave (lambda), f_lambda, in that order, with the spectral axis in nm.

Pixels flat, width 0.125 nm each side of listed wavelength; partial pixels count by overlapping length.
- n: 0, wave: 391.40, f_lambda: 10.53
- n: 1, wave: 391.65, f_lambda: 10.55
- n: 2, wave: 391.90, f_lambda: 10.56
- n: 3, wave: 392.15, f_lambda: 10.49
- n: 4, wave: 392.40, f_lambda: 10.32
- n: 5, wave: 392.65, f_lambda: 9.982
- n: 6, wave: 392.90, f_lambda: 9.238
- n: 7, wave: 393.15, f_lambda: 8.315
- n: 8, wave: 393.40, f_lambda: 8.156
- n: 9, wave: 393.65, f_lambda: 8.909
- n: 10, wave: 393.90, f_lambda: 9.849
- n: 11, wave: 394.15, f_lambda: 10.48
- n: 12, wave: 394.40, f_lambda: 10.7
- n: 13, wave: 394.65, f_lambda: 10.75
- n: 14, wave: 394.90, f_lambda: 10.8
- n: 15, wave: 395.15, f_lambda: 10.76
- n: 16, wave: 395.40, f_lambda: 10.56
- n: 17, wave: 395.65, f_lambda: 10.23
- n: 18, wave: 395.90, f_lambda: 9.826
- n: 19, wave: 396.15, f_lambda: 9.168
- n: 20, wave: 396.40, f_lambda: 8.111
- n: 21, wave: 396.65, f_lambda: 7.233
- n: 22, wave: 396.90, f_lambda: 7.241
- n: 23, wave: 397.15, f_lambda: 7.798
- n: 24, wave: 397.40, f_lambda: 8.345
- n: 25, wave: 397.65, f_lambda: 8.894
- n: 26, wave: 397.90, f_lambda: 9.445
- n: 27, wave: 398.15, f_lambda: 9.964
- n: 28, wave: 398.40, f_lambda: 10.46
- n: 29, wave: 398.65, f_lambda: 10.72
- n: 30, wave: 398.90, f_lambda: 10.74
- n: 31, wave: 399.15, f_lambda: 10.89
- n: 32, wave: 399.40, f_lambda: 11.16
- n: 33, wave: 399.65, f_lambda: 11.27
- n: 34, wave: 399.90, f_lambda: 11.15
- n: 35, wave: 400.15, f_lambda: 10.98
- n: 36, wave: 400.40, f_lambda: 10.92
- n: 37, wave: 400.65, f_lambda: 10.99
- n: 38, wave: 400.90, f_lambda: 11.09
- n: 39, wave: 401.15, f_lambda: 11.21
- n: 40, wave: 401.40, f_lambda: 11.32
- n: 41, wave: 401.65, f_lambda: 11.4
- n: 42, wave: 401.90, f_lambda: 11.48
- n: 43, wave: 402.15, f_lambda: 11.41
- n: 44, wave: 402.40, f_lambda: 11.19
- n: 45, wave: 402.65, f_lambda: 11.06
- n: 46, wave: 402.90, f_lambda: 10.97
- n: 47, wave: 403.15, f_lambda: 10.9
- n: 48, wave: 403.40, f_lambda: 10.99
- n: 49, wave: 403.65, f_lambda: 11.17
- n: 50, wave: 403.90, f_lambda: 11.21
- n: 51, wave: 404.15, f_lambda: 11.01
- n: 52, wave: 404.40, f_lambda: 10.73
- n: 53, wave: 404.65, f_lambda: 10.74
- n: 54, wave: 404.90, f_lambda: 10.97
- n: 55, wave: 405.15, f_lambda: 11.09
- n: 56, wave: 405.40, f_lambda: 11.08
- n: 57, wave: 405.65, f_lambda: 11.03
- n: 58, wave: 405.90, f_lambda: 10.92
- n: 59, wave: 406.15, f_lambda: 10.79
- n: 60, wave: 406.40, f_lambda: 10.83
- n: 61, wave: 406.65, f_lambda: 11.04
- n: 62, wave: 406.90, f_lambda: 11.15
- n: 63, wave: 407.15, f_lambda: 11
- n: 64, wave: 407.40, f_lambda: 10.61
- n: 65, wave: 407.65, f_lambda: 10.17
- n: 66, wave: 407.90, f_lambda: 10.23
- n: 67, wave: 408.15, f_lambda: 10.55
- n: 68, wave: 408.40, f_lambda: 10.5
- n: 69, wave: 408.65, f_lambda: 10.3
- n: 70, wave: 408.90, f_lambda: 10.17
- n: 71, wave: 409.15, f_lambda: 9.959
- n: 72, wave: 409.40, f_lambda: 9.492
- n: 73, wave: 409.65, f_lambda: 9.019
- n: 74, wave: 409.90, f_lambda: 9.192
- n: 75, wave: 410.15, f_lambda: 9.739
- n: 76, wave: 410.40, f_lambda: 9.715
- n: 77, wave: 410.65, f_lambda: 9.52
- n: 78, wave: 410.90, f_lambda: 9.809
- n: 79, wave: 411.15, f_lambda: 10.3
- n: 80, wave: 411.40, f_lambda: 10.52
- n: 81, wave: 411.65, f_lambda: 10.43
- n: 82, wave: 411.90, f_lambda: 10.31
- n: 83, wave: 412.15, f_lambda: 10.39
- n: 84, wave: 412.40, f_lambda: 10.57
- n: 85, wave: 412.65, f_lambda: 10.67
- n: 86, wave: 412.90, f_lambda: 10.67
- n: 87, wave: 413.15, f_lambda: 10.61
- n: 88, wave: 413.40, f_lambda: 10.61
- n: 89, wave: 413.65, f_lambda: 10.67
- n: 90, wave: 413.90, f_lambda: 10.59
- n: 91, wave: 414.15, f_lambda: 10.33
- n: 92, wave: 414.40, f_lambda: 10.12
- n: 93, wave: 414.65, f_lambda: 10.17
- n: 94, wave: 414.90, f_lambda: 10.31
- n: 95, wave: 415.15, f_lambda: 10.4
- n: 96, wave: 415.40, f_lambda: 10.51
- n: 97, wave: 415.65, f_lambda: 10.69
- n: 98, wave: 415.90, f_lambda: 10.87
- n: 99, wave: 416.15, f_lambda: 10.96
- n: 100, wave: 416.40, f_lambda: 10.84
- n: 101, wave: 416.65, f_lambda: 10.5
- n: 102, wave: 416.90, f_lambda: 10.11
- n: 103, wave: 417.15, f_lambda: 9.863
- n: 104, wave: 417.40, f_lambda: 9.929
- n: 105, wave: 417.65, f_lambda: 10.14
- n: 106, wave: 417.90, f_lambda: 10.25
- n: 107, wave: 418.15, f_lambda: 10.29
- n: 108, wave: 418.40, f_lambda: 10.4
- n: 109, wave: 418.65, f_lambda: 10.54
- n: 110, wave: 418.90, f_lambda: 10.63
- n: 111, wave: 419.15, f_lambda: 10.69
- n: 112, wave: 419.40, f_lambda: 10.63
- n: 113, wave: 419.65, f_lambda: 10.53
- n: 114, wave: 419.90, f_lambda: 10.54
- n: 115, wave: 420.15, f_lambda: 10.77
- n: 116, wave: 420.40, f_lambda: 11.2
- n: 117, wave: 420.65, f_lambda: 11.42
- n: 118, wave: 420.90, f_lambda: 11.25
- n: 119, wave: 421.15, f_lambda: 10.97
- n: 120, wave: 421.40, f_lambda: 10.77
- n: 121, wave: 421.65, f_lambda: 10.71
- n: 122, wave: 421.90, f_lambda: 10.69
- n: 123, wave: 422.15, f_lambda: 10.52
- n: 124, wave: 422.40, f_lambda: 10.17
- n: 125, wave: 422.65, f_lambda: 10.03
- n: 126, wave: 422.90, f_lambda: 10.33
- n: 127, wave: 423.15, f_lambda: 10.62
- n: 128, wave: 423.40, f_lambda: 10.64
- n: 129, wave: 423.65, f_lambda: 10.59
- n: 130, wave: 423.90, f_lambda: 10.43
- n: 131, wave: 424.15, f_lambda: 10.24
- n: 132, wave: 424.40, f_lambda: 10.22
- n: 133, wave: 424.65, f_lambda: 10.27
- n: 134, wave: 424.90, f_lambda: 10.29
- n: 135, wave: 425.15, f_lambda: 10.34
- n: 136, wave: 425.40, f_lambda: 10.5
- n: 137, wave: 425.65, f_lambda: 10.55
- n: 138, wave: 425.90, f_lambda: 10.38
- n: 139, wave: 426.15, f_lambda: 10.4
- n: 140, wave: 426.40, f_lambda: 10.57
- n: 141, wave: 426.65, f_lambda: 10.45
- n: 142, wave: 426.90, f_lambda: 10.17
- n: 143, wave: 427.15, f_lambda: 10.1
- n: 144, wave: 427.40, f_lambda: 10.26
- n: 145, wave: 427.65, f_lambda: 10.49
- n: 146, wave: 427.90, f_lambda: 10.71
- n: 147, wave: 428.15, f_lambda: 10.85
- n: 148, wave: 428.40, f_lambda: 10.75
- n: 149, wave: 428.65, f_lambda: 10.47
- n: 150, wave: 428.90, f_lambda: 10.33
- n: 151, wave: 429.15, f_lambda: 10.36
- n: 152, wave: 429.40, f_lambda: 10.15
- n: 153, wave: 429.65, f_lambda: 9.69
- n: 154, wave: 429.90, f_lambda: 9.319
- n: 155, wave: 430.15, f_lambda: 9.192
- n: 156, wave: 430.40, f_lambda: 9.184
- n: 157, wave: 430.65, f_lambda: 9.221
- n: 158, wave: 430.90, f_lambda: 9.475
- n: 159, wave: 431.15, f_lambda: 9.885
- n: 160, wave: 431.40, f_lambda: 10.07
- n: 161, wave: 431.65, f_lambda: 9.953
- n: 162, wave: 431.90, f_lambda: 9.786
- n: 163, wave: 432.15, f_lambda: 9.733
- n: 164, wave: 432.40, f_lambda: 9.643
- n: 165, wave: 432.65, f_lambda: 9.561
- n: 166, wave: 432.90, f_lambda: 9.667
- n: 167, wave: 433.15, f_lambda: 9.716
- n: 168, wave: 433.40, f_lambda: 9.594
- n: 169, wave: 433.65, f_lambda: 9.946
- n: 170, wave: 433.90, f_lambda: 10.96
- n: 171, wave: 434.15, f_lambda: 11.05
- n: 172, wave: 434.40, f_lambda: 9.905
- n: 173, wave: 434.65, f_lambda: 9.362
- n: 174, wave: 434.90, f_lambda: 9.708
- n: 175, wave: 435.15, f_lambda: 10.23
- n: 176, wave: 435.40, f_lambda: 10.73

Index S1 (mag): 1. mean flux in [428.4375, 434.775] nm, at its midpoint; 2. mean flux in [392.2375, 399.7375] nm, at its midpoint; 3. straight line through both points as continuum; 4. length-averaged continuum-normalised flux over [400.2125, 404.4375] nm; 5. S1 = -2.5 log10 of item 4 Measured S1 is -0.15 mag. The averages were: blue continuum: 9.67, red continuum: 9.86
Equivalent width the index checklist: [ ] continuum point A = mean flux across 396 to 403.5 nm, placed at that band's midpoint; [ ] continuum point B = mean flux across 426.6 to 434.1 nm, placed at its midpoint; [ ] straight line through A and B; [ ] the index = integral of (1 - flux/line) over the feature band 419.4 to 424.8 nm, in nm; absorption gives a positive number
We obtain -0.29 nm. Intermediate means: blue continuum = 10.3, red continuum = 10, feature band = 10.6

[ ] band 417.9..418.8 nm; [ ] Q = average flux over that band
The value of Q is 10.4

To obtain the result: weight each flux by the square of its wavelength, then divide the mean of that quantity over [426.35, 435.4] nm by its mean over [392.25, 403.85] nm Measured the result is 1.15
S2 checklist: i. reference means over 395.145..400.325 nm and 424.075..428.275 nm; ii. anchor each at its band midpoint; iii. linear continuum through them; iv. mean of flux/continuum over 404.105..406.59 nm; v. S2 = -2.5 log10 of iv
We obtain -0.10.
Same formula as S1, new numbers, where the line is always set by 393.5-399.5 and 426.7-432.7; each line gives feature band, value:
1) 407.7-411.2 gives -0.01 mag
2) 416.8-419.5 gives -0.05 mag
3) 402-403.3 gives -0.14 mag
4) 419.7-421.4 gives -0.11 mag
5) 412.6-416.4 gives -0.07 mag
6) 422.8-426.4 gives -0.05 mag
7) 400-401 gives -0.13 mag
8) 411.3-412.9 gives -0.07 mag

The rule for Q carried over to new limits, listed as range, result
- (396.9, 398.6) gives 9.08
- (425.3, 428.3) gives 10.5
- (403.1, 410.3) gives 10.6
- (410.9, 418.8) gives 10.4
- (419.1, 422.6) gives 10.8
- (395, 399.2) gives 9.42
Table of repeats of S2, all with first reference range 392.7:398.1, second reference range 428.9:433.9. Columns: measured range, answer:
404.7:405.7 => -0.17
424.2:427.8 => -0.07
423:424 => -0.10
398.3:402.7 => -0.18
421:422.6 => -0.11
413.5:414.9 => -0.09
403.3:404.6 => -0.17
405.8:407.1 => -0.16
